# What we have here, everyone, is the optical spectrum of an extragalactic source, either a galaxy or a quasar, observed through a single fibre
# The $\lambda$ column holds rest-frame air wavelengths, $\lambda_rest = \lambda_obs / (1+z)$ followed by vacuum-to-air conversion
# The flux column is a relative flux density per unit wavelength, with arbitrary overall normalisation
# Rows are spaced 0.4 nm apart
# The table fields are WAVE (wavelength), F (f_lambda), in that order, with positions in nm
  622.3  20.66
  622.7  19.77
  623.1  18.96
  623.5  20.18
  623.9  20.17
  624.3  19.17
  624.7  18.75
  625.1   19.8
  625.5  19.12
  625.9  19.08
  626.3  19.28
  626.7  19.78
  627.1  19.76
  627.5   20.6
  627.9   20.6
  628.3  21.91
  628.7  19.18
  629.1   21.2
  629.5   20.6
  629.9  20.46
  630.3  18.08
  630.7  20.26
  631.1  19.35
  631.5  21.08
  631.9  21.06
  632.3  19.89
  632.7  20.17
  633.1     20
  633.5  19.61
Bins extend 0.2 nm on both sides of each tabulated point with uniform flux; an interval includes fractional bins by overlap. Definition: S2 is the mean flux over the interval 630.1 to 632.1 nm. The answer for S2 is 20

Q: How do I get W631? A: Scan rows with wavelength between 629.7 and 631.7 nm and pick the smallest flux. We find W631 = 18.08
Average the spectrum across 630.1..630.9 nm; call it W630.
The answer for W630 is 19.2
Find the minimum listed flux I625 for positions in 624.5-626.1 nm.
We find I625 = 18.75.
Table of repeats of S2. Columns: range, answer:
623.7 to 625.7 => 19.4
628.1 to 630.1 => 20.7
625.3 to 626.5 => 19.2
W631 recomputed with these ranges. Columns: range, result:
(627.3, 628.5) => 20.6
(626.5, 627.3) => 19.76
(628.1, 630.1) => 19.18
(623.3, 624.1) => 20.17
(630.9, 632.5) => 19.35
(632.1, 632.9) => 19.89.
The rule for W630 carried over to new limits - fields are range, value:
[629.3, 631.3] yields 19.8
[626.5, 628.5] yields 20.5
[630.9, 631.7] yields 20.2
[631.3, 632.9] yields 20.6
